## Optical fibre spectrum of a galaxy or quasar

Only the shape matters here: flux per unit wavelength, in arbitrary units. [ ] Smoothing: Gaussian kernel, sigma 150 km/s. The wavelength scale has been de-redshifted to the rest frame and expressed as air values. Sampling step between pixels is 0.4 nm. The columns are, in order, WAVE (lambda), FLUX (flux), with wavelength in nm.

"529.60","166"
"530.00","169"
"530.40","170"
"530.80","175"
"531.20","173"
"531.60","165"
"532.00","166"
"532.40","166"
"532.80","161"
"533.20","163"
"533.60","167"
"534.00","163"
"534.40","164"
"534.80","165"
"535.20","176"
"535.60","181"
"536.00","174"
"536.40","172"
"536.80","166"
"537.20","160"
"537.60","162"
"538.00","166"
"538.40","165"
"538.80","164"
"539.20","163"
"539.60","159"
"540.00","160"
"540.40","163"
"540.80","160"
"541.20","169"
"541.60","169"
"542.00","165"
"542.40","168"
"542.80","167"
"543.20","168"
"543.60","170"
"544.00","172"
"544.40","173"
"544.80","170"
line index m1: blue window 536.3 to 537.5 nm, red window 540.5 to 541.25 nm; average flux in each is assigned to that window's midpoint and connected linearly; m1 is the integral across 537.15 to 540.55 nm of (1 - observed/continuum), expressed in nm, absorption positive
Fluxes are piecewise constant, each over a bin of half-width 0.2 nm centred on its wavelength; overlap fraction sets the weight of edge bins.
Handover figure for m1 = 0.04 nm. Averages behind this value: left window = 165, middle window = 163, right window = 163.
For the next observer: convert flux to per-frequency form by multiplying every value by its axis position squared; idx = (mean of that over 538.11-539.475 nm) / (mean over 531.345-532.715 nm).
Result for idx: 1.0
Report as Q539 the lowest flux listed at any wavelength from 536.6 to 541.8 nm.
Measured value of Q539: 159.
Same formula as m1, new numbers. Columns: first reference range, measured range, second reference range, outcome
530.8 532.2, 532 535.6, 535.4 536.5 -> 0.13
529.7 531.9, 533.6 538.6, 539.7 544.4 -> 0.02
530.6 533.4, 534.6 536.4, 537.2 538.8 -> -0.09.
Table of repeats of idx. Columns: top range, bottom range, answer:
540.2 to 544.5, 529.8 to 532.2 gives 1.03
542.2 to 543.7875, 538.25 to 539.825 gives 1.05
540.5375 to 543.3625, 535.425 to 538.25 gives 1.01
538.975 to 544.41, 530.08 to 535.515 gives 1.02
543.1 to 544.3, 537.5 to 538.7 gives 1.06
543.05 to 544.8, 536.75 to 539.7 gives 1.07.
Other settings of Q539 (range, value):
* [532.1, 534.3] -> 161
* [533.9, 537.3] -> 160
